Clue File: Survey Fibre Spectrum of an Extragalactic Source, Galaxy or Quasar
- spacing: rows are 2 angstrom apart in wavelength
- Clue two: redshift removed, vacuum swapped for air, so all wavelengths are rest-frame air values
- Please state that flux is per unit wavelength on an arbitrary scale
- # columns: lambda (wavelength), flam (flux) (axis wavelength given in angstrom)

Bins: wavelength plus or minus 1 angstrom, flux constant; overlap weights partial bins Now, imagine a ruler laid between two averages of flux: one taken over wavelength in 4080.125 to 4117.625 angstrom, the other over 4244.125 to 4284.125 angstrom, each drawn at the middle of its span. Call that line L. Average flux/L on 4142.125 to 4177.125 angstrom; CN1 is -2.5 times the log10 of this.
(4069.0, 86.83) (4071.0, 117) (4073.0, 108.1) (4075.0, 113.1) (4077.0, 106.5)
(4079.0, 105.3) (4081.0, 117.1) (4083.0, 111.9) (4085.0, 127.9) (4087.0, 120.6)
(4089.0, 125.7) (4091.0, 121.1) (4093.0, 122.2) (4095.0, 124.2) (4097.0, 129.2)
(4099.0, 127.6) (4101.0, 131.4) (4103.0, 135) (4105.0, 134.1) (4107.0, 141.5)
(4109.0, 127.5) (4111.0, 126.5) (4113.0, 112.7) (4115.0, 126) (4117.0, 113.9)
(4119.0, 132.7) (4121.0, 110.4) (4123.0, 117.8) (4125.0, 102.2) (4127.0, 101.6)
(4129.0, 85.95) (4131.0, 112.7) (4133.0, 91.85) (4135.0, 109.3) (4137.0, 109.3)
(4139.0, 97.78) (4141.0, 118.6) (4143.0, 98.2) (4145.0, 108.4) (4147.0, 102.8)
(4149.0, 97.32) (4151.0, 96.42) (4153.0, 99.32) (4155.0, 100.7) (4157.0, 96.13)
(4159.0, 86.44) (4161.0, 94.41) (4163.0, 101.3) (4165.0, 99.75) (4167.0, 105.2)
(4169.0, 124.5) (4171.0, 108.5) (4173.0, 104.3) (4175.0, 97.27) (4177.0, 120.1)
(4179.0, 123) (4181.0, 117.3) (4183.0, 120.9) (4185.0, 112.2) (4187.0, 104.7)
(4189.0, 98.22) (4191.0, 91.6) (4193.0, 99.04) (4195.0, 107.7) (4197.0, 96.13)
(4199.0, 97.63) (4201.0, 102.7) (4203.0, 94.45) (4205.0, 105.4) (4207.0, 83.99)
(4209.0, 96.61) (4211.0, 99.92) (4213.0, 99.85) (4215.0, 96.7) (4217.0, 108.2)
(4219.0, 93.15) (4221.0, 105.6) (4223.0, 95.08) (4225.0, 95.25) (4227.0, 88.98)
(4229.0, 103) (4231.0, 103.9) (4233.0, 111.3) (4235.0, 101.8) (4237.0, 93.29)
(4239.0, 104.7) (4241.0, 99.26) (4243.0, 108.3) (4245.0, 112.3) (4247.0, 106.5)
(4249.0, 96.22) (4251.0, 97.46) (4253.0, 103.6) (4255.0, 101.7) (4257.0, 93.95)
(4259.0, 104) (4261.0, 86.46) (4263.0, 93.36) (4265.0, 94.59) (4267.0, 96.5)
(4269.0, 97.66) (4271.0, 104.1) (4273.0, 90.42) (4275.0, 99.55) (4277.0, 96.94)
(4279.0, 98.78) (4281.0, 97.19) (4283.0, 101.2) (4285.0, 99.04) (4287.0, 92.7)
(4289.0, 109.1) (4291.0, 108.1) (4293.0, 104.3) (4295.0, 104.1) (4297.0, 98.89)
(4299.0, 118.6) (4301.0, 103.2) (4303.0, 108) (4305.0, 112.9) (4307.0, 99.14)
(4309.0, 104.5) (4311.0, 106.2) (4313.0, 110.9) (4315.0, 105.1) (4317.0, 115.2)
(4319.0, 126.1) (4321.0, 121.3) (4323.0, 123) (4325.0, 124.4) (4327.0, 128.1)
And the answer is 0.14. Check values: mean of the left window 125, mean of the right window 98.6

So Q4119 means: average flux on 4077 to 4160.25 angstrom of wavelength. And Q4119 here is 113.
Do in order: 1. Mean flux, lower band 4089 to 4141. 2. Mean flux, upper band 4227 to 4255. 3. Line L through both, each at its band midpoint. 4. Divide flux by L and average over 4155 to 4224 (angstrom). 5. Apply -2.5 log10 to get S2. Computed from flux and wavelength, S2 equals 0.07 mag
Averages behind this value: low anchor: 118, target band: 103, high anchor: 103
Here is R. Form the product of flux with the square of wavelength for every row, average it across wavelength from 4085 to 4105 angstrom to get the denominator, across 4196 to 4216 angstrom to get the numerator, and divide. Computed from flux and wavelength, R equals 0.81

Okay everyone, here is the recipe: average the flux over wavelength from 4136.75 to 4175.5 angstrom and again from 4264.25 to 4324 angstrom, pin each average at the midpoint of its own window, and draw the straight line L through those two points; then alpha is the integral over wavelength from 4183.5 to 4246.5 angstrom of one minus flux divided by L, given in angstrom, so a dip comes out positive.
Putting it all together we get 1.7 angstrom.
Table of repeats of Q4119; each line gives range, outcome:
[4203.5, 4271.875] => 99.4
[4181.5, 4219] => 101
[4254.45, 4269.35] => 95.8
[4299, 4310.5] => 107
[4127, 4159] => 101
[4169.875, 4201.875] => 106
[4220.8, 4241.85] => 100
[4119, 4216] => 103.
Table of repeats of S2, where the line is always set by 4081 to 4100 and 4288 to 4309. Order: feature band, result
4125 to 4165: 0.18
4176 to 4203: 0.09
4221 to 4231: 0.15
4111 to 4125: 0.02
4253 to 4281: 0.13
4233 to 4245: 0.08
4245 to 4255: 0.08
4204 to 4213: 0.17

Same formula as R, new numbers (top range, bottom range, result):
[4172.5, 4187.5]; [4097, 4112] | 0.89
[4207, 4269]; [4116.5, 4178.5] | 0.99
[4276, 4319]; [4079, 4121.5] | 0.93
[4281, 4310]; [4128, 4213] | 1.08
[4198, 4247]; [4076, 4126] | 0.87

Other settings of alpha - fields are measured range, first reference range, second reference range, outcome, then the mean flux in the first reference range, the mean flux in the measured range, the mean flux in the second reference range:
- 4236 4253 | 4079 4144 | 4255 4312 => 0.4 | 117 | 102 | 101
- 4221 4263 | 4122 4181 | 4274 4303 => 1.1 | 104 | 100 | 102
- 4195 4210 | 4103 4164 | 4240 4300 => 1.0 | 109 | 97.4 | 100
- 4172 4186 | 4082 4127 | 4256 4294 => -0.2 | 123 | 114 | 98.3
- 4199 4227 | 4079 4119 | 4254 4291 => 2.4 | 125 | 97.9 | 97.9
